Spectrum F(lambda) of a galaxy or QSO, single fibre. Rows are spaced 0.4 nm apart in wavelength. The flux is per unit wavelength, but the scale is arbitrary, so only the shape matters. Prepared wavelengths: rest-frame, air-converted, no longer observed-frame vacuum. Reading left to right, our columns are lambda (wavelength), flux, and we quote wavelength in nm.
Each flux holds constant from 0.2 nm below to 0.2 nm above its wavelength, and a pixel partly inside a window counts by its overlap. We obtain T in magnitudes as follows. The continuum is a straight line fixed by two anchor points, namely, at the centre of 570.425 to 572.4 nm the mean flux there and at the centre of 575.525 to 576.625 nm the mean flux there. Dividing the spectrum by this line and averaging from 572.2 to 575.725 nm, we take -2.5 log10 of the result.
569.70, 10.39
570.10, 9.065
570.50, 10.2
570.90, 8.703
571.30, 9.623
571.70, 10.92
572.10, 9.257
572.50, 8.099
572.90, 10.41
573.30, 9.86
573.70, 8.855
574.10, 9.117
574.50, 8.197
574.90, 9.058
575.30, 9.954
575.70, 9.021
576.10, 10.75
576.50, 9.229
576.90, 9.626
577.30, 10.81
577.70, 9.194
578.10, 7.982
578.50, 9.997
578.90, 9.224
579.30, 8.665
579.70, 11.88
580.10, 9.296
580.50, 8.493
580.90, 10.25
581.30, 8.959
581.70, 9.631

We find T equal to 0.06 mag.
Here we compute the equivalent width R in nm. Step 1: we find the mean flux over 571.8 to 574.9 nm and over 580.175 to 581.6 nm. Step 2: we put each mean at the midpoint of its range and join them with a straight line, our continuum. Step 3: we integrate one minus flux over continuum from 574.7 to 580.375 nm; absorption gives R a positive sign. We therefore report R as -0.24 nm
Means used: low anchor 9.17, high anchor 9.27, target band 9.61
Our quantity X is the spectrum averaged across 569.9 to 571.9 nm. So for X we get 9.7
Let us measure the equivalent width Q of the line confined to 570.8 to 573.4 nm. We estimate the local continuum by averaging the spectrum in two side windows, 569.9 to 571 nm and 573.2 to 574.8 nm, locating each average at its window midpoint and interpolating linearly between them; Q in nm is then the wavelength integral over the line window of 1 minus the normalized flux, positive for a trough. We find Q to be -0.11 nm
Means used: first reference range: 9.38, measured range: 9.57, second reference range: 8.96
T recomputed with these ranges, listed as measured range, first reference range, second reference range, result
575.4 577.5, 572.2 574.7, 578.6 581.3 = -0.06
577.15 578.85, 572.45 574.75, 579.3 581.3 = 0.01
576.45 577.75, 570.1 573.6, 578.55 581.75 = -0.03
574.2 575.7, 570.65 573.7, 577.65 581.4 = 0.05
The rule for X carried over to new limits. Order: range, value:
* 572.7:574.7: 9.29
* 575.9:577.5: 10.1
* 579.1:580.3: 9.95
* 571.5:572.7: 9.43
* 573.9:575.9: 9.07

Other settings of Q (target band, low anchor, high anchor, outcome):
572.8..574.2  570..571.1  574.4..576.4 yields -0.02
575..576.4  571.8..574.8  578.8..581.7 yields -0.07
